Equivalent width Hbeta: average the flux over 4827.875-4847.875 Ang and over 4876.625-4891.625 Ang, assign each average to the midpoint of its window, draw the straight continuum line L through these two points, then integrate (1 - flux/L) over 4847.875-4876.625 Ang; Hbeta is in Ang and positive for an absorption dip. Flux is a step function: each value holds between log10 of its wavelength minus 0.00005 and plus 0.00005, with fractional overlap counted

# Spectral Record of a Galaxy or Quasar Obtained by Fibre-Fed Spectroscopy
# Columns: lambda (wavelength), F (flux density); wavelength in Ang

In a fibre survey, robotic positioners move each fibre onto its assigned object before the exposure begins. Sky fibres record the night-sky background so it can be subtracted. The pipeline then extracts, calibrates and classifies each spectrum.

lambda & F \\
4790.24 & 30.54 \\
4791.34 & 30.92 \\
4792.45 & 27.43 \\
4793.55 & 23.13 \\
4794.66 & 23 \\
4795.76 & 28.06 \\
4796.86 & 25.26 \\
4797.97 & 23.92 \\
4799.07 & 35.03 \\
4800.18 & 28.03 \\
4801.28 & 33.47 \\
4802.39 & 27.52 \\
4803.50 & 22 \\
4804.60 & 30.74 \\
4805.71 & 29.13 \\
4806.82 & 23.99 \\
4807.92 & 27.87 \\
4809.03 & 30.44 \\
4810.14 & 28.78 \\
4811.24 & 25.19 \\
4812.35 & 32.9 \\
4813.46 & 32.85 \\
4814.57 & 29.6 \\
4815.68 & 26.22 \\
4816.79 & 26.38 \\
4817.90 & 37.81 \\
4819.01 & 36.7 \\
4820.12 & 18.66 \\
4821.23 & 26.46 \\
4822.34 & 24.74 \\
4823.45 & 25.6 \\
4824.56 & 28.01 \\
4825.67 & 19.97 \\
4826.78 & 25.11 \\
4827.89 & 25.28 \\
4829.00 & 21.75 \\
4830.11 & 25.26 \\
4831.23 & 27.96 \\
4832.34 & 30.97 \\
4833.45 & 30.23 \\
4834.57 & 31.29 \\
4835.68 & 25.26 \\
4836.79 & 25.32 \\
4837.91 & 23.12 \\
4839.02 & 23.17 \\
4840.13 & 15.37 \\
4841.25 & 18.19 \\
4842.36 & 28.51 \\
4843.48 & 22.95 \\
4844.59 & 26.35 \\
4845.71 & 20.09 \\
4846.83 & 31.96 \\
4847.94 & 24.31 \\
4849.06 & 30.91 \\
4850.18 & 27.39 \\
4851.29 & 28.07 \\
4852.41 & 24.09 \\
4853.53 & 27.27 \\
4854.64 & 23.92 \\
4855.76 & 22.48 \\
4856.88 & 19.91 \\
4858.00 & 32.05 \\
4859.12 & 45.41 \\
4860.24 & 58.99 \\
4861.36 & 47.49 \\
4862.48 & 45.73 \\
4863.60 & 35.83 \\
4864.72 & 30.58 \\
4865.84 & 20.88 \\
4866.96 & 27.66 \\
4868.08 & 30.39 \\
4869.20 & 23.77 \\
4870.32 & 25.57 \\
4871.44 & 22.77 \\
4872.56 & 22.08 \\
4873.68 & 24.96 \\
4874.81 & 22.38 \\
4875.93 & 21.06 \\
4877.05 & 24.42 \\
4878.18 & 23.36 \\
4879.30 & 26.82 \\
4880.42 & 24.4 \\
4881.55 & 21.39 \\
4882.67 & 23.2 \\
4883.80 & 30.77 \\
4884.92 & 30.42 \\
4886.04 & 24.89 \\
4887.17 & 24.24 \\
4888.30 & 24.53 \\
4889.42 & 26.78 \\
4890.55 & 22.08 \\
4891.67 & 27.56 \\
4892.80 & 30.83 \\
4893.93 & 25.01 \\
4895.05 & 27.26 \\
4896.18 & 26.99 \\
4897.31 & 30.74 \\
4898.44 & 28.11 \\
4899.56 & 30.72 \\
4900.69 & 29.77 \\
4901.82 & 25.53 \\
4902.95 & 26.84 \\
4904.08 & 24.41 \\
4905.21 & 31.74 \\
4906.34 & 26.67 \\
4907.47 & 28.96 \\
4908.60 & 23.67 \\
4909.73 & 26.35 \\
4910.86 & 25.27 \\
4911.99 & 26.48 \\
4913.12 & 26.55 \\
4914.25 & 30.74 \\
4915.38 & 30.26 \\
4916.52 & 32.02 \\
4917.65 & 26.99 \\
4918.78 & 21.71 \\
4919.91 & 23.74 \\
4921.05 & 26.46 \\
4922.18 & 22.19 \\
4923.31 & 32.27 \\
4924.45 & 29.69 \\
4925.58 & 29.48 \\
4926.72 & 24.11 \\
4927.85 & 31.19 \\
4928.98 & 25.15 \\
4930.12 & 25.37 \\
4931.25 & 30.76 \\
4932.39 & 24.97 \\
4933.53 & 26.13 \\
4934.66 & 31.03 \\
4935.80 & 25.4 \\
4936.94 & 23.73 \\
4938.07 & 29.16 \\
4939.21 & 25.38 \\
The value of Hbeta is -4.92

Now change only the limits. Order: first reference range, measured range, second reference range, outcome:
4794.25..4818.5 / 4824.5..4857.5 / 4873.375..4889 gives 2.11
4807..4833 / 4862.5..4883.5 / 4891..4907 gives 1.62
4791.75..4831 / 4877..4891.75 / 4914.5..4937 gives 1.07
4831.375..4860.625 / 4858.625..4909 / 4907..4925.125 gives -2.08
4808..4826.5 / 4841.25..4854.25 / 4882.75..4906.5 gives 0.77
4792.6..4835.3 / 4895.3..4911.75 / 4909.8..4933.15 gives -0.14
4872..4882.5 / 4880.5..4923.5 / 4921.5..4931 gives -2.36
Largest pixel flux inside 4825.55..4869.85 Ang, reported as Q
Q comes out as 58.99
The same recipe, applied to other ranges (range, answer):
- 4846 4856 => 31.96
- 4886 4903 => 30.83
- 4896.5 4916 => 31.74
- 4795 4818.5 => 37.81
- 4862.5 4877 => 35.83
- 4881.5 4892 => 30.77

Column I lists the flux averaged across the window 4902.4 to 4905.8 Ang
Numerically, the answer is 27.6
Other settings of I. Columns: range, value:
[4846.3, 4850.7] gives 28.6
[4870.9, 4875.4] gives 23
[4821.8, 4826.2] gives 24.6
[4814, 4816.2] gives 27.9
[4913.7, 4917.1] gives 31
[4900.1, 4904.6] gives 26.6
